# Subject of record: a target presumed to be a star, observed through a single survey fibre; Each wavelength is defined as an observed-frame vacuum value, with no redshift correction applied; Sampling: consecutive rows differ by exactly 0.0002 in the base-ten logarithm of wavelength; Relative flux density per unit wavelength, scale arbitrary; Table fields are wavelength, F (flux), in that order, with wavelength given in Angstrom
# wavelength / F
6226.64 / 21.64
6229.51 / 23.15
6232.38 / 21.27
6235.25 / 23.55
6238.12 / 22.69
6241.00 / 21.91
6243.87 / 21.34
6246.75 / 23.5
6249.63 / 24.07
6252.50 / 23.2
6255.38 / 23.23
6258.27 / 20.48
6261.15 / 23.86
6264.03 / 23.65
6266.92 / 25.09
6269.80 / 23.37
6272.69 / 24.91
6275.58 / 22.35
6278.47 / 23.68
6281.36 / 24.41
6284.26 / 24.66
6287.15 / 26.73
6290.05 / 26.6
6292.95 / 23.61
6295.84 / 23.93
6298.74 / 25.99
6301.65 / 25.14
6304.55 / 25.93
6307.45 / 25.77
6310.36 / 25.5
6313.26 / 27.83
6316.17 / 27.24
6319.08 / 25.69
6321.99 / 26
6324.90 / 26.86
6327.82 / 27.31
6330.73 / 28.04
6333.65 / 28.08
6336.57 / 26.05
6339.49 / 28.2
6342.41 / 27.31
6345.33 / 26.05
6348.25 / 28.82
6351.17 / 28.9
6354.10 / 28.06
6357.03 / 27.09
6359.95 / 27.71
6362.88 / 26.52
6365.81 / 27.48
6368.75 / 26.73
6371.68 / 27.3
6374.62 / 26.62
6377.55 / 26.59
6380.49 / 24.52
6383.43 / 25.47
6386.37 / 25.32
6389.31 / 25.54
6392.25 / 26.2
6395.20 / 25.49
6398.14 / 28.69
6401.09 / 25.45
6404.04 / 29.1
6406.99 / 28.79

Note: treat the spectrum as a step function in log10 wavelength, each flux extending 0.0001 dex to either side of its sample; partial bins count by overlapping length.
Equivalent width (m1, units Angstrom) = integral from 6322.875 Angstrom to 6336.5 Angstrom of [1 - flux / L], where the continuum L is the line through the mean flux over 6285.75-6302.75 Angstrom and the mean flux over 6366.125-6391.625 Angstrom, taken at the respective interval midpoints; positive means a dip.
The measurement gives -0.9 Angstrom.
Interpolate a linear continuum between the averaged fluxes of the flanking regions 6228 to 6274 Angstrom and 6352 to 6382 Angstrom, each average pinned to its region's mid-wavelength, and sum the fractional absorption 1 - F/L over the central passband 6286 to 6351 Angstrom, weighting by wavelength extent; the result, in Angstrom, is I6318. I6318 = -3.2 Angstrom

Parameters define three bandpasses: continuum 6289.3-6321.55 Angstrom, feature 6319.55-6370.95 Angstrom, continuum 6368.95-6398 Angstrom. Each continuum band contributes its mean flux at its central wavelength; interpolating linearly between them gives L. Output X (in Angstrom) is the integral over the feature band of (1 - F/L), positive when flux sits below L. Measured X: -2.8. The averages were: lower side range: 25.7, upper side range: 26.1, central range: 27.3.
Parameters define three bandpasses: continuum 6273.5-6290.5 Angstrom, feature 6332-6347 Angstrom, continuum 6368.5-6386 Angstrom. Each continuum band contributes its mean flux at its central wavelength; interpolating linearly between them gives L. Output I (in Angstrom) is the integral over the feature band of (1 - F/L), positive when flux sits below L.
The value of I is -0.97 Angstrom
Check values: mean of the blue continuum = 24.6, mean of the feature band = 27.2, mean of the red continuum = 26.1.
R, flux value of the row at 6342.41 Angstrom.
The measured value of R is 27.31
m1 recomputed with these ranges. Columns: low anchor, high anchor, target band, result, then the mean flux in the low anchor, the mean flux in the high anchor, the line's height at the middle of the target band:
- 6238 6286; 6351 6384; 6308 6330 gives -1.2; 23.4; 26.9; 25.3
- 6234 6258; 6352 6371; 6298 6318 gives -0.8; 22.8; 27.3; 25.2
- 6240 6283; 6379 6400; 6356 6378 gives -1.4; 23.3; 25.9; 25.4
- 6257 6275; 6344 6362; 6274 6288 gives 0.0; 23.5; 27.8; 24.3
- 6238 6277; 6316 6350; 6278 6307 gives -0.2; 23.1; 27.2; 25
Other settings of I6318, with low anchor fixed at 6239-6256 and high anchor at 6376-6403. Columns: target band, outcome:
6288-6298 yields -0.4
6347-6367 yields -2.0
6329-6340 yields -1.2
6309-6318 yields -0.9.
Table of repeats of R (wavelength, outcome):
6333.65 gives 28.08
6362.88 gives 26.52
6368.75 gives 26.73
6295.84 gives 23.93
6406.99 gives 28.79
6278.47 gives 23.68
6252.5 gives 23.2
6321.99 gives 26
